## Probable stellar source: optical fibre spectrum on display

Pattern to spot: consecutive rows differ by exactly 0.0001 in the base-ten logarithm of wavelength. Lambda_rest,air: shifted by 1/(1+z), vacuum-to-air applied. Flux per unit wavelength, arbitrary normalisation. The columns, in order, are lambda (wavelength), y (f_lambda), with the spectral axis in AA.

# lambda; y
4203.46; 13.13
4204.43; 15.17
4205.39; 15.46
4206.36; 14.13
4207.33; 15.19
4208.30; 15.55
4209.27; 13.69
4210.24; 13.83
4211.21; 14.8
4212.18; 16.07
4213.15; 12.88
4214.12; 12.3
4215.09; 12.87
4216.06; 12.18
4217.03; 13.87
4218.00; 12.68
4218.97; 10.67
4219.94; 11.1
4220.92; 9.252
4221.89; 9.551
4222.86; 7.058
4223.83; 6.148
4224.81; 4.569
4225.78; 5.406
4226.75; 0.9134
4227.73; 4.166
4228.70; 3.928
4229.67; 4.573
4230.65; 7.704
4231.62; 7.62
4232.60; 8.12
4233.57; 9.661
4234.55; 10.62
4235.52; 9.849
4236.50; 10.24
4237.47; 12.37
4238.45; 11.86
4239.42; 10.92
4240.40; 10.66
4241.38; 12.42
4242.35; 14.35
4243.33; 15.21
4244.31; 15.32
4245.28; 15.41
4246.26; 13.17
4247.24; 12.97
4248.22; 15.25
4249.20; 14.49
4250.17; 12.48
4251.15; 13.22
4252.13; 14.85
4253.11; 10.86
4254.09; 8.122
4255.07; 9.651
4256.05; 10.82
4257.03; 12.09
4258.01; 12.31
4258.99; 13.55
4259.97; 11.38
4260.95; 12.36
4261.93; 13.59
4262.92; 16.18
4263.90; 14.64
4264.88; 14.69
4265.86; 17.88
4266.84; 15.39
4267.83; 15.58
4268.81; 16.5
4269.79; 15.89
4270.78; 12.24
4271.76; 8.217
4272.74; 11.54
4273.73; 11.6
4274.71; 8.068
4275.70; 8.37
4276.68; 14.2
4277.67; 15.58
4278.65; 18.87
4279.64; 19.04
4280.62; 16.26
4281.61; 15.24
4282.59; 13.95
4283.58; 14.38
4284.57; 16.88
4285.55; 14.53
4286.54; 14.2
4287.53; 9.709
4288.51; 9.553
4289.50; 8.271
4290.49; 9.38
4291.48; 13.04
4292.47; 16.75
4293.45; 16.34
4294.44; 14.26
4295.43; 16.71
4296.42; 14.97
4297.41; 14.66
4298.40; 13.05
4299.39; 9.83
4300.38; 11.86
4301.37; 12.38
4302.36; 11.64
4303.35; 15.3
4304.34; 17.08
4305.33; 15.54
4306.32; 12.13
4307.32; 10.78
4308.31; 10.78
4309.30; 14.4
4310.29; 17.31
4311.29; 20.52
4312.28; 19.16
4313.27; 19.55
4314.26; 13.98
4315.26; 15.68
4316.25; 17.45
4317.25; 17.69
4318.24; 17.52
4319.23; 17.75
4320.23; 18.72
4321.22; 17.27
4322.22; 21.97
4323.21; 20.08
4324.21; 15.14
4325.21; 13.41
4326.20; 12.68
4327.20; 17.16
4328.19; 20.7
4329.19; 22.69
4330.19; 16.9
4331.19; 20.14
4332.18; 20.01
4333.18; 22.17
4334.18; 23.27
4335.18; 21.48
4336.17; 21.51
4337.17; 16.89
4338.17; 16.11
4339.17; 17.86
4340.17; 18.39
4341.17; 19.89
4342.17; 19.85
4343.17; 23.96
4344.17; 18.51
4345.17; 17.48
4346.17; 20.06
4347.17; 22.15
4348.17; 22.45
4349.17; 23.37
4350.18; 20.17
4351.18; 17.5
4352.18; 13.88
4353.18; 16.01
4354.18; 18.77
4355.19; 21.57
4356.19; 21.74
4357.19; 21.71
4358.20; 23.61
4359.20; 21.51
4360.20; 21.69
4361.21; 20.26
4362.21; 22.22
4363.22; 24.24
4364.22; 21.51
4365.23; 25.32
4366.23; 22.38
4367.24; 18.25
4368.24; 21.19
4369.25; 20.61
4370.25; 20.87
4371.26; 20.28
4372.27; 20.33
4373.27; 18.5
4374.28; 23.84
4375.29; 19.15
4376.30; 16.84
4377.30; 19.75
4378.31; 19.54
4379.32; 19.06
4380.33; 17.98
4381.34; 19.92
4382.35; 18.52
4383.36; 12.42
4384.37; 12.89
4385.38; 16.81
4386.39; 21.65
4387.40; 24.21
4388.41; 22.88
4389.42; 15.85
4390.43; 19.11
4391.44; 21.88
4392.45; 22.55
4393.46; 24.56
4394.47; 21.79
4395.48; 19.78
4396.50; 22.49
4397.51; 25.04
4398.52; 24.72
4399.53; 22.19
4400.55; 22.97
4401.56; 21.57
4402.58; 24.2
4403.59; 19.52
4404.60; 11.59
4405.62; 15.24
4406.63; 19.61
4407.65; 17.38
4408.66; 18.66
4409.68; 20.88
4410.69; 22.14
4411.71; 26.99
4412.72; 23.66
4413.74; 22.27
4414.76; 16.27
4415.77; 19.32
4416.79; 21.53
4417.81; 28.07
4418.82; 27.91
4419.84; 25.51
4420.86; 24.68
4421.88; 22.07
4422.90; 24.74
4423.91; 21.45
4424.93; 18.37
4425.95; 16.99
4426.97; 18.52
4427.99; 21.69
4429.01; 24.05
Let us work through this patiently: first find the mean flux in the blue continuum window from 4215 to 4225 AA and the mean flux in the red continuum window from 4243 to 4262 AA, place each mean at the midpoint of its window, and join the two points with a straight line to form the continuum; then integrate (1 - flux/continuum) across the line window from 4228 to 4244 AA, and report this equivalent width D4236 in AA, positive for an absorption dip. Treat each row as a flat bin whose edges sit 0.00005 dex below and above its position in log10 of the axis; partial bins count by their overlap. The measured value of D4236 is 2.1 AA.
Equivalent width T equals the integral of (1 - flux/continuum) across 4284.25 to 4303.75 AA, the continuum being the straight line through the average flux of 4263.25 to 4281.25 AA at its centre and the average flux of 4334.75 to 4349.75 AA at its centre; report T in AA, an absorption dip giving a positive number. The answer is 3.5 AA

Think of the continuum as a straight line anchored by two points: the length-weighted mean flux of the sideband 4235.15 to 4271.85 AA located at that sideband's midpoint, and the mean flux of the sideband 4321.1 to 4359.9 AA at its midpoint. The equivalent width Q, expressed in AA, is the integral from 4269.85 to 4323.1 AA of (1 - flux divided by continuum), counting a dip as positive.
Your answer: 6.0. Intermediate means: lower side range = 13.1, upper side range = 19.5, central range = 14.5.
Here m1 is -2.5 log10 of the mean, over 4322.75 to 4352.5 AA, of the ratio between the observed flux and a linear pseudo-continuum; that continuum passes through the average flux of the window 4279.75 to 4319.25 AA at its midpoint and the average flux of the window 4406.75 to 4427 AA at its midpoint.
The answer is -0.14 mag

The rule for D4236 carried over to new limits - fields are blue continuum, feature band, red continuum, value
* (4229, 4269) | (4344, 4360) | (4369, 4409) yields -1.9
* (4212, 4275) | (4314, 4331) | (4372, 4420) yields -1.5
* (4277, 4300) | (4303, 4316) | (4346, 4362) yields 0.5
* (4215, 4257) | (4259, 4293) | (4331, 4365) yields 0.6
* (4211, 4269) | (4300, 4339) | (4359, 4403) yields -0.9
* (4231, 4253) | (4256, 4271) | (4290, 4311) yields -1.6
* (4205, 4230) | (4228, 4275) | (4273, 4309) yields -0.6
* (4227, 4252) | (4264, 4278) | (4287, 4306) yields -1.2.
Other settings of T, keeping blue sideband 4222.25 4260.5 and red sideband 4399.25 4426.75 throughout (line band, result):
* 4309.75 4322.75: -2.5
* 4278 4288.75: -1.6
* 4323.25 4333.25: -1.3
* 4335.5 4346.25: -1.6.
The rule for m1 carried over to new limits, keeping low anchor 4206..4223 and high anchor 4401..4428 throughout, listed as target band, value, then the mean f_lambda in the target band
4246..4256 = 0.15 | 12.4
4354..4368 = -0.16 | 21.8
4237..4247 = 0.06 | 13.2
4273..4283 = 0.10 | 14.1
